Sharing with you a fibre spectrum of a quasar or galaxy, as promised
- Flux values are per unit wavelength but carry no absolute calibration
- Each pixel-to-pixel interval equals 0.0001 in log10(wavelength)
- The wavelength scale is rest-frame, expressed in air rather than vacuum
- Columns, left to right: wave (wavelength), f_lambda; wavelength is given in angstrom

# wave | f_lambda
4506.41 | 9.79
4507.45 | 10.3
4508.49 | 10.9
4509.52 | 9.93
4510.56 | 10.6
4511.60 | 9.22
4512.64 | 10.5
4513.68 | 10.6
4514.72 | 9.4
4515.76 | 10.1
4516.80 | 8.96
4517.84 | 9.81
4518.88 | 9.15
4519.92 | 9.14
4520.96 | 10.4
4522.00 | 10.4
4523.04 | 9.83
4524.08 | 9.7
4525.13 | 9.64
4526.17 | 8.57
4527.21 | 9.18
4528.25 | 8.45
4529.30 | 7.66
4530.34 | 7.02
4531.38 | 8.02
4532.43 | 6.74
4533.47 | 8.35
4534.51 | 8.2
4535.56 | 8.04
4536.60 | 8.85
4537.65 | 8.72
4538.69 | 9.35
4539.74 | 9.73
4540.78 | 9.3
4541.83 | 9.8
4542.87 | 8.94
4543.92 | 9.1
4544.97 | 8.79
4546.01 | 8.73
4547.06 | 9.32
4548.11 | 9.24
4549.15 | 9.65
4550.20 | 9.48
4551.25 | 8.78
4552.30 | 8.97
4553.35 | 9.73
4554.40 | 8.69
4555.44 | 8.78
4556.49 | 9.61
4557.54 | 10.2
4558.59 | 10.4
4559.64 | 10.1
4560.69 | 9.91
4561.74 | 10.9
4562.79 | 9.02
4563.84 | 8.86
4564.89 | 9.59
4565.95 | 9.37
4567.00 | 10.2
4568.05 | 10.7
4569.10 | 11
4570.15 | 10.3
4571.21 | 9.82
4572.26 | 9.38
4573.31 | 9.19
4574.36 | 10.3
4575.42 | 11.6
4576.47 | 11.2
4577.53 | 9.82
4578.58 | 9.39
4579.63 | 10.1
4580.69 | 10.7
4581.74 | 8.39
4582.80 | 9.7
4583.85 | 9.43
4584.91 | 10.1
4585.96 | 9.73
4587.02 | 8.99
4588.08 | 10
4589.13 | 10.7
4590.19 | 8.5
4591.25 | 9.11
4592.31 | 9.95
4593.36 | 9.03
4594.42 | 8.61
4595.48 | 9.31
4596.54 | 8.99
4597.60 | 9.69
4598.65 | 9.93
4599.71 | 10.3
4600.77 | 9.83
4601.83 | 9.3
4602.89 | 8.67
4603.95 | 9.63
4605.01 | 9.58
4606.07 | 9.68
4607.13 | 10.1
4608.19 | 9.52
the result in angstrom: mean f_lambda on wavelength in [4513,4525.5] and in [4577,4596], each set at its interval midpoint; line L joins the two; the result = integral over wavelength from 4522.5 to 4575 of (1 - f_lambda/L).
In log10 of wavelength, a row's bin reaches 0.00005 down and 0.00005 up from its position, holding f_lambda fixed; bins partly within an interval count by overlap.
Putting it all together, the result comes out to 2.23 angstrom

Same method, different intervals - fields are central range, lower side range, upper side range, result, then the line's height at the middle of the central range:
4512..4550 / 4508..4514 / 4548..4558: 2.8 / 9.82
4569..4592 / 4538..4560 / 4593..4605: -1.2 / 9.39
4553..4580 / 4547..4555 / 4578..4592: -1.5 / 9.4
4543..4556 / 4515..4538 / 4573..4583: 0.4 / 9.4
